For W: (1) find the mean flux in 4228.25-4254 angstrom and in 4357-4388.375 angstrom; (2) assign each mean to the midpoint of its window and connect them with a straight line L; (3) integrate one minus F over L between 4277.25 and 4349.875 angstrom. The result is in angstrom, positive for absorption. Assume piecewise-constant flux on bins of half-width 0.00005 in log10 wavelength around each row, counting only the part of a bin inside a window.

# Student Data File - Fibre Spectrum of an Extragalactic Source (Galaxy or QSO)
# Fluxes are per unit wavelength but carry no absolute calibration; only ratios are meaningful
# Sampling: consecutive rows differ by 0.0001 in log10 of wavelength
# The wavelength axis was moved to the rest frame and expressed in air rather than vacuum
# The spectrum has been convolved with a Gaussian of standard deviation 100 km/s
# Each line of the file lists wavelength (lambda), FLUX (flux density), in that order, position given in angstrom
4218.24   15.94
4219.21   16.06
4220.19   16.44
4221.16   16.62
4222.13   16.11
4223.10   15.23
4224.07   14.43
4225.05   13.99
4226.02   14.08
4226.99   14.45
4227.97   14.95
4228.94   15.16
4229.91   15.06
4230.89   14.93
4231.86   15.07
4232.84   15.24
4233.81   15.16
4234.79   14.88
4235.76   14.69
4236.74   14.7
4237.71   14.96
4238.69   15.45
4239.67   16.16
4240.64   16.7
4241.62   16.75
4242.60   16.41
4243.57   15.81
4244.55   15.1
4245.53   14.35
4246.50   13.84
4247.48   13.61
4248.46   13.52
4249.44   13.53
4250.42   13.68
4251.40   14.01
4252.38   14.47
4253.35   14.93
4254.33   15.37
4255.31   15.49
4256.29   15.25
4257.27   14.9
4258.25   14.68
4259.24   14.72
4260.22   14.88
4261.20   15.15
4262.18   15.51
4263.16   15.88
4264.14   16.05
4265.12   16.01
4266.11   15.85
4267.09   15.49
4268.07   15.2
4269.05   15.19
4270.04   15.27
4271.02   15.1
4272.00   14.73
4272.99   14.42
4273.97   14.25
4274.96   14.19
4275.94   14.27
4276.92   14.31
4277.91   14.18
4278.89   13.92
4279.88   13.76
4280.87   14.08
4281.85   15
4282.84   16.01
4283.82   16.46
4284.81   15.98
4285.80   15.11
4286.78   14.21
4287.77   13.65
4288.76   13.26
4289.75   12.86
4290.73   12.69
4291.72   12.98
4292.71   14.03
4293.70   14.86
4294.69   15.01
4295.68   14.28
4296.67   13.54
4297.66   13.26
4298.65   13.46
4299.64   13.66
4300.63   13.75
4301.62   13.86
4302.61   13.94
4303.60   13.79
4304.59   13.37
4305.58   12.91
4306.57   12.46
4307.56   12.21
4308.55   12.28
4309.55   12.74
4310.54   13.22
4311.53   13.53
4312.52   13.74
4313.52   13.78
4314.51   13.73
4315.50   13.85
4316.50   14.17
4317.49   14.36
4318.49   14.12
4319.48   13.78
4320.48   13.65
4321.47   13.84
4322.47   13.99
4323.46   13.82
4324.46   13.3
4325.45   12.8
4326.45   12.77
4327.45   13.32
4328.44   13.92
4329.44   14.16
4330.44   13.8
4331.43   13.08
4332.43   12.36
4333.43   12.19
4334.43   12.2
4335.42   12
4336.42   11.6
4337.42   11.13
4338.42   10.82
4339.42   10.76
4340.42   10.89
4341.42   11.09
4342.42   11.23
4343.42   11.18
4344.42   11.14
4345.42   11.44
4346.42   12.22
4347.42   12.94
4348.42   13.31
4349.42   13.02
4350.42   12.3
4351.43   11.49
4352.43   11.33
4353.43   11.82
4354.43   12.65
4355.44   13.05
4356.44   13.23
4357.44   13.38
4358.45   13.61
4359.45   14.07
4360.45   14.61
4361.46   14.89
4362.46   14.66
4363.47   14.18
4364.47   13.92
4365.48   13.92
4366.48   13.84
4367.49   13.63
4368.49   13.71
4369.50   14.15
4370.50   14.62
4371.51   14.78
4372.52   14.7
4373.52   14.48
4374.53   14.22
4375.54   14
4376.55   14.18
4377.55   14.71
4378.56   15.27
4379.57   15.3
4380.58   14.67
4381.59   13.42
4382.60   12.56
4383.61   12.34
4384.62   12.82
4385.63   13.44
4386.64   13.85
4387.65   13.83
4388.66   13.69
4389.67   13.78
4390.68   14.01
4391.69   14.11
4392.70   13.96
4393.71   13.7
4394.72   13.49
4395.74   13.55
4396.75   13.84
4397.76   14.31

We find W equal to 5.9 angstrom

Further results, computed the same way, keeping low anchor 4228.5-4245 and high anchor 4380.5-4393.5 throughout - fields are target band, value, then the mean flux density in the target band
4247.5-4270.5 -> 0.26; 15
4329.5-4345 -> 2.63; 11.8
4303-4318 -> 1.19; 13.3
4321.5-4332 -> 0.58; 13.5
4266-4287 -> 0.11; 14.9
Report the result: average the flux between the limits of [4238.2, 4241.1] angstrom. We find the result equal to 16.1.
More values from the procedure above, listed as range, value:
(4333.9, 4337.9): 11.7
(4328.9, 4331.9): 13.7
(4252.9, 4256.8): 15.3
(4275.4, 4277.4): 14.4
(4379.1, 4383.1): 14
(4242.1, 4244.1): 16.1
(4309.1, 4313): 13.3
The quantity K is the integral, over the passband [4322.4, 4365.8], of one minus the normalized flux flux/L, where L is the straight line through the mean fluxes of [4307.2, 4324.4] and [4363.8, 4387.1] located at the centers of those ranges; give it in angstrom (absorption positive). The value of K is 3.43 angstrom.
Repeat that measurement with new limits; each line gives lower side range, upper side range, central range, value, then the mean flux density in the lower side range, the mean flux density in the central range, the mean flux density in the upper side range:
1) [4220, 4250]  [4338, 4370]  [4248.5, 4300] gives -1.0 angstrom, 15.1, 14.6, 12.8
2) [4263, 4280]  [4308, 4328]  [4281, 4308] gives 0.5 angstrom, 14.9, 14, 13.5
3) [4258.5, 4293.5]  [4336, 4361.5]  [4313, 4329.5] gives -0.7 angstrom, 14.7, 13.7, 12.2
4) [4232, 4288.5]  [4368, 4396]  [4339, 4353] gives 2.5 angstrom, 14.9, 11.7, 14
